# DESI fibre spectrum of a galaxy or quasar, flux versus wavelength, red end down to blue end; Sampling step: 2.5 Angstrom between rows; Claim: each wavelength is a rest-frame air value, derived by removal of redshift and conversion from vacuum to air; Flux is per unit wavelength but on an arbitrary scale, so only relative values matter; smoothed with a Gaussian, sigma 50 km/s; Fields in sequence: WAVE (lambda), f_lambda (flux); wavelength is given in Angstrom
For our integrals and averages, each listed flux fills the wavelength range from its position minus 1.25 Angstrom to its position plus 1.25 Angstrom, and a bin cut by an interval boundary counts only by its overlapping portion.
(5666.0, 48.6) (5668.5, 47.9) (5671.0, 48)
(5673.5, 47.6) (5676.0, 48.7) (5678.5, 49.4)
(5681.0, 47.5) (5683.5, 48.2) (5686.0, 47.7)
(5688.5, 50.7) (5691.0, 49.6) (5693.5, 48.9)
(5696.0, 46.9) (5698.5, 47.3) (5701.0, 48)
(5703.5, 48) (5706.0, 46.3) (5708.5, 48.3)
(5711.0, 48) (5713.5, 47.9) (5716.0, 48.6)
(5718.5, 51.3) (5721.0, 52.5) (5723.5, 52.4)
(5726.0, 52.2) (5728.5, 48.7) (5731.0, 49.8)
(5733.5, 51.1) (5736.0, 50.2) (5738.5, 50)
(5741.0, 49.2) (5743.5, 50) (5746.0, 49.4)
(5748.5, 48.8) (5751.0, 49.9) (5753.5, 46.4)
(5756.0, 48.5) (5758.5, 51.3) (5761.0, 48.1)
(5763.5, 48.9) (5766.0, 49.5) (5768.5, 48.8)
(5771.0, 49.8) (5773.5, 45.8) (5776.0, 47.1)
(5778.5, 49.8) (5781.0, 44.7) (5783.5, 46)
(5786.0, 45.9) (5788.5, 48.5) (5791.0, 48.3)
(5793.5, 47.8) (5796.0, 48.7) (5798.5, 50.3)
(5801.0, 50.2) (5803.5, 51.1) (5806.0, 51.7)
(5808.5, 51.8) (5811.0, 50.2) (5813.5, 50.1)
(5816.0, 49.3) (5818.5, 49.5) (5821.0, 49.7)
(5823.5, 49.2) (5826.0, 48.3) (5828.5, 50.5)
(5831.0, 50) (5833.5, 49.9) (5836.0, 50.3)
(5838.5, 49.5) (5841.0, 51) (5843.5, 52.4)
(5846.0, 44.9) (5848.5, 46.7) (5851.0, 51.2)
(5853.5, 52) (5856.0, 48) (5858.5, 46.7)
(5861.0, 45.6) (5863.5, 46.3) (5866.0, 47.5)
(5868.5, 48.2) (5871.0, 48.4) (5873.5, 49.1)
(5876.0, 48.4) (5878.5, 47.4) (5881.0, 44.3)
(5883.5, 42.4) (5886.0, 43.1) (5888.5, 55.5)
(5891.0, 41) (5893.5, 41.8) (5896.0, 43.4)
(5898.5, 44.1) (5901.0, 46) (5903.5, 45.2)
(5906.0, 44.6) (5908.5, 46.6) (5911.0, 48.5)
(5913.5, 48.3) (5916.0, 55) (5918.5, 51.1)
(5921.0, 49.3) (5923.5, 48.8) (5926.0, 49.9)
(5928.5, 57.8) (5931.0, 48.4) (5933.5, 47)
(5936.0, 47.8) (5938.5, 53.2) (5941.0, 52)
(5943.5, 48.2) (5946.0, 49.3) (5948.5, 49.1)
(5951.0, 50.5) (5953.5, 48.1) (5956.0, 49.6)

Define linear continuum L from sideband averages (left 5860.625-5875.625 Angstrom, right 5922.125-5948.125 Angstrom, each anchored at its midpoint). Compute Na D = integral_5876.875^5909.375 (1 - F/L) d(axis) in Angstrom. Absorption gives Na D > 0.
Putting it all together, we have 2.4 Angstrom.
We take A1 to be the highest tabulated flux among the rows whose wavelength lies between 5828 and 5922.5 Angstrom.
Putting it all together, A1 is 55.5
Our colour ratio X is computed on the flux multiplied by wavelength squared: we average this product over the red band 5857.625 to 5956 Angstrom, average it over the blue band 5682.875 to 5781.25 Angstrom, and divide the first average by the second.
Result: 1.04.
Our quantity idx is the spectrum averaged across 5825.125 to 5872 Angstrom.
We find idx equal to 48.8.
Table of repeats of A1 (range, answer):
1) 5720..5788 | 52.5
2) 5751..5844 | 52.4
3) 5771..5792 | 49.8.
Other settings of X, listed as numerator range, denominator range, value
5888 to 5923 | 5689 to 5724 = 1.03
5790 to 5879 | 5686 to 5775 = 1.04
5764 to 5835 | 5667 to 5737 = 1.04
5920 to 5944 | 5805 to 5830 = 1.05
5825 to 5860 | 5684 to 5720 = 1.07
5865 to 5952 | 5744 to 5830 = 1.02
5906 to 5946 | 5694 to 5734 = 1.09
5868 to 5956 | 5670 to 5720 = 1.07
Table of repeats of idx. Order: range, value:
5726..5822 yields 49.1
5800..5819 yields 50.5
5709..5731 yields 50.1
